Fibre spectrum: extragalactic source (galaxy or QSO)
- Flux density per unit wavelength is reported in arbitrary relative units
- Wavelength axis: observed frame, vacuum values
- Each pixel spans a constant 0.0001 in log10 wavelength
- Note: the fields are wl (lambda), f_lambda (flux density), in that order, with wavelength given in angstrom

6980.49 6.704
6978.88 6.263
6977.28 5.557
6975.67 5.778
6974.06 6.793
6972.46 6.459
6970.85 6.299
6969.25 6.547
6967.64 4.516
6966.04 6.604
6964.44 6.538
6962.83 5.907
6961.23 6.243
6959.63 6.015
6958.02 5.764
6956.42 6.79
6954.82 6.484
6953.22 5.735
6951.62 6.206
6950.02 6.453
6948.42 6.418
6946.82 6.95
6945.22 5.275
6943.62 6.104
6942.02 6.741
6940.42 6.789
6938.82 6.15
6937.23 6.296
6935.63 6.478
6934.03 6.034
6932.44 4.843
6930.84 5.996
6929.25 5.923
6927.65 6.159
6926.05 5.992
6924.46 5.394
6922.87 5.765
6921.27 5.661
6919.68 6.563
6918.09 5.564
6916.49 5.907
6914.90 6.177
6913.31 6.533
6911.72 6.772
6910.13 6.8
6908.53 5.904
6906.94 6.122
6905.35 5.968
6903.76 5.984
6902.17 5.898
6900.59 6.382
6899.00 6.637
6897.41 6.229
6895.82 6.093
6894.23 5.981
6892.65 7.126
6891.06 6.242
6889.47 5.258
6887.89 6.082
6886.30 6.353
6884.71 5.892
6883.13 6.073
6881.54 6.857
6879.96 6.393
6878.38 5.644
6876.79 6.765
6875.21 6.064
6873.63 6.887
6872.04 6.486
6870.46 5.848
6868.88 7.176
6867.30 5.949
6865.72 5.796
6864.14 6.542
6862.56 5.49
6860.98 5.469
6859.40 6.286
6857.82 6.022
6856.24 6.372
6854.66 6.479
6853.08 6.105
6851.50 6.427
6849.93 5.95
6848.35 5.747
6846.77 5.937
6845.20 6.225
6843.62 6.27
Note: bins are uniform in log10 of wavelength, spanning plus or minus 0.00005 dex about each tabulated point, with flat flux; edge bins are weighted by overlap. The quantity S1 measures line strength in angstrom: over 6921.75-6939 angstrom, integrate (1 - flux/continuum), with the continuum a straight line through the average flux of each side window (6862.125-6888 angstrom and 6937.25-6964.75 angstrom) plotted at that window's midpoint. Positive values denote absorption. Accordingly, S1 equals 1.01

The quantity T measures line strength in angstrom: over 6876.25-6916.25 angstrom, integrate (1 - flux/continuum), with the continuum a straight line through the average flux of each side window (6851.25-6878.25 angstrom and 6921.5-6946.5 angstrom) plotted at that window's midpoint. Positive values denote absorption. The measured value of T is -0.7 angstrom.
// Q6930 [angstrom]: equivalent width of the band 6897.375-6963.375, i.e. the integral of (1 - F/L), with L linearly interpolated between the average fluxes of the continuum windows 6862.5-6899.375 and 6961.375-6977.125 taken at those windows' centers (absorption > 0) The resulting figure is 0.5 angstrom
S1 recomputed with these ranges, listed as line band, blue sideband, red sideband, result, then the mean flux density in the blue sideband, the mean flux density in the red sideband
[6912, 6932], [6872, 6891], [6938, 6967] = 0.9 angstrom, 6.22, 6.28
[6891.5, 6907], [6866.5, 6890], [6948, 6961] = 0.0 angstrom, 6.26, 6.23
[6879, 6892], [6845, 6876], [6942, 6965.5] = 0.1 angstrom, 6.16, 6.23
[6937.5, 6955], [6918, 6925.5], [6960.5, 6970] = -1.0 angstrom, 5.82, 6.05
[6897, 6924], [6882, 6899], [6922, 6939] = -0.5 angstrom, 6.17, 5.9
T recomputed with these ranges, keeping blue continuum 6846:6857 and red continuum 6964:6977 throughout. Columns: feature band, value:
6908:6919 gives -0.2 angstrom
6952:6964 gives 0.0 angstrom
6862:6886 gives -0.5 angstrom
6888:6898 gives 0.0 angstrom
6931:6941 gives 0.1 angstrom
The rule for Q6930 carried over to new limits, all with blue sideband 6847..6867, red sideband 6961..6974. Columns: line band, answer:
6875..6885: -0.3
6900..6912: -0.2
